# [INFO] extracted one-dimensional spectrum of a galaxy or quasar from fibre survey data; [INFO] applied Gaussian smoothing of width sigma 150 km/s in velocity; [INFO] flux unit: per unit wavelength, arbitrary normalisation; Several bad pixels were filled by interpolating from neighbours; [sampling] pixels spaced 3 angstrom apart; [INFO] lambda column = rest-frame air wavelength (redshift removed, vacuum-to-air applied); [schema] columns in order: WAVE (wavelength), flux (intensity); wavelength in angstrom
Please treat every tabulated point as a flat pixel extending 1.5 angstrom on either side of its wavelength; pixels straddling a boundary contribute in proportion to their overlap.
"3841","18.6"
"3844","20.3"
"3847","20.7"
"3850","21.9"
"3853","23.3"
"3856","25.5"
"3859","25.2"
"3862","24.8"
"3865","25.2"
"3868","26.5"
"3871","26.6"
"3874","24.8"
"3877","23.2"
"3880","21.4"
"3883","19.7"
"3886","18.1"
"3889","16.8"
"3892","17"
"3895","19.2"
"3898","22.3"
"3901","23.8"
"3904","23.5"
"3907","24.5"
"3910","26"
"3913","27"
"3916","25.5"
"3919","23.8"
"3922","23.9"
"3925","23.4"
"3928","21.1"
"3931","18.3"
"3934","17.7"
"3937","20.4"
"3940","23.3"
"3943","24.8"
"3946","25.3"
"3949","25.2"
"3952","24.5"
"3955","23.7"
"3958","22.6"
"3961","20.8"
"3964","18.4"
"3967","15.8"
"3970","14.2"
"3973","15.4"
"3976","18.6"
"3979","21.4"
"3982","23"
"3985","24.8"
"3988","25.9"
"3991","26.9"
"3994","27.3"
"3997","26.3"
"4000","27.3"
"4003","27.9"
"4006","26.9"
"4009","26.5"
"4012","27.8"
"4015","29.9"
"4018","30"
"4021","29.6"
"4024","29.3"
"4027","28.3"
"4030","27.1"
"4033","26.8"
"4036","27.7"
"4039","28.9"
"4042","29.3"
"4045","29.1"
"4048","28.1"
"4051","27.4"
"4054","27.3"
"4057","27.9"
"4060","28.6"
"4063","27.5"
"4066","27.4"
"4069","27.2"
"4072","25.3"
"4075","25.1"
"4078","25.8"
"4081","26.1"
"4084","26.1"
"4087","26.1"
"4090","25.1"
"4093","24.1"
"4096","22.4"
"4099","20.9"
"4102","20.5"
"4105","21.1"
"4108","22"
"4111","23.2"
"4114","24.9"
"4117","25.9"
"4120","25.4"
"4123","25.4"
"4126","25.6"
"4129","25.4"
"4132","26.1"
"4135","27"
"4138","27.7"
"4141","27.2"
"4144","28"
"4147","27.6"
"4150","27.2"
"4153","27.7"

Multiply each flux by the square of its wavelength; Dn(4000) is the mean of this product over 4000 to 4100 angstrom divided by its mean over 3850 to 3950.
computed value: 1.3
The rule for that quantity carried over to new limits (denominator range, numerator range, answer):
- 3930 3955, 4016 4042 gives 1.32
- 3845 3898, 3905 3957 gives 1.08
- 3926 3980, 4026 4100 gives 1.36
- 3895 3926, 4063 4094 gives 1.17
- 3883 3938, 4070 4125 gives 1.22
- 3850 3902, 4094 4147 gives 1.24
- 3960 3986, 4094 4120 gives 1.28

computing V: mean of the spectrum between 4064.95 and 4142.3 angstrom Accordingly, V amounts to 24.9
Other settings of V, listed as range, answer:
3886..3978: 21.5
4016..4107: 26.5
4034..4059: 28.2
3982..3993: 25.5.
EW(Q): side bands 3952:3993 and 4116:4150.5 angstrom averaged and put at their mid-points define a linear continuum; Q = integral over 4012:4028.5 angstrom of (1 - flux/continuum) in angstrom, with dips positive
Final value -4.77 angstrom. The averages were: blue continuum 21.1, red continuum 26.5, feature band 29.3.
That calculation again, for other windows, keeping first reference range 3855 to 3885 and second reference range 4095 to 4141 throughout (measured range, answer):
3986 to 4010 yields -2.6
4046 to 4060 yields -2.0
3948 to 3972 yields 3.8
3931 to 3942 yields 1.7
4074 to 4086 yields -0.7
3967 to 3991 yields 3.6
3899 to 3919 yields -0.6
